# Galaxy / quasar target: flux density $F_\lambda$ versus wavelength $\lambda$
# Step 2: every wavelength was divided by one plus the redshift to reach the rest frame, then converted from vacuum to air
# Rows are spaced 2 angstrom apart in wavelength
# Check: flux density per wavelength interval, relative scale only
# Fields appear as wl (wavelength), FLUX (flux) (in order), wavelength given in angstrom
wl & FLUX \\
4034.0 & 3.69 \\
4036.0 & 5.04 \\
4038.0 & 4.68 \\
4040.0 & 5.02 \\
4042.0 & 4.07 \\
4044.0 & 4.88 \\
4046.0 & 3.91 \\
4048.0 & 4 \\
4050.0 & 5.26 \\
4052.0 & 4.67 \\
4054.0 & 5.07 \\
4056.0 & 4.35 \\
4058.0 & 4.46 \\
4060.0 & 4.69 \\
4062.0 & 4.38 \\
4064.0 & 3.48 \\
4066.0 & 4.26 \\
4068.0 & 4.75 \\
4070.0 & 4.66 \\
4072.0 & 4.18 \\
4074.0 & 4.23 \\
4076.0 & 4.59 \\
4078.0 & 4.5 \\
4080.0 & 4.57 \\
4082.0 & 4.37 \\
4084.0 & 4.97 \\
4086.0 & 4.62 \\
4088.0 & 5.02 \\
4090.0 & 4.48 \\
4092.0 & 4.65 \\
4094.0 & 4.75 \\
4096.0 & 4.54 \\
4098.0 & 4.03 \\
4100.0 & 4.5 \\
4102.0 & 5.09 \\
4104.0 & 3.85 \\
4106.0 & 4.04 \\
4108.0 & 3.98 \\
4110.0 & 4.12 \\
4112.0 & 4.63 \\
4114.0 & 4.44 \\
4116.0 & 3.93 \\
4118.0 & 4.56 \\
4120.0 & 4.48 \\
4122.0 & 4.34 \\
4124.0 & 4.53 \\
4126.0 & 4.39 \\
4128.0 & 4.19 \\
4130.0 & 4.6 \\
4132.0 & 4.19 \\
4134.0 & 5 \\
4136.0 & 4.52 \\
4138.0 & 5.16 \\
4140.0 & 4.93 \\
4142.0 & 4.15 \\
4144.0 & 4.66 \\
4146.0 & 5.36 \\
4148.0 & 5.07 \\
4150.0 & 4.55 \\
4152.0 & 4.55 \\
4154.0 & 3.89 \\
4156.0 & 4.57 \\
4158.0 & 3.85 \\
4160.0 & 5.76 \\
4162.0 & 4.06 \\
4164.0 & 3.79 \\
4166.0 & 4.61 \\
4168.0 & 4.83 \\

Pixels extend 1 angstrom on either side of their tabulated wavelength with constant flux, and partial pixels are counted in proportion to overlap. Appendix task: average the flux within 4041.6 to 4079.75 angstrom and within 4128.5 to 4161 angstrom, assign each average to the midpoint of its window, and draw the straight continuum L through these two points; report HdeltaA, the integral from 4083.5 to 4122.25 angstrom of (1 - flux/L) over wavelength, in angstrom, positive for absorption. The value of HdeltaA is 1.0 angstrom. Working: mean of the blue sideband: 4.45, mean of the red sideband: 4.67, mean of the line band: 4.45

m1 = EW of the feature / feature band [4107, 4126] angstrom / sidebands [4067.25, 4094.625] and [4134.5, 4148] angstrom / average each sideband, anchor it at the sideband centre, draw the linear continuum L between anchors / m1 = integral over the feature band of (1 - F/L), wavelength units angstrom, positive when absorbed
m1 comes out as 1.58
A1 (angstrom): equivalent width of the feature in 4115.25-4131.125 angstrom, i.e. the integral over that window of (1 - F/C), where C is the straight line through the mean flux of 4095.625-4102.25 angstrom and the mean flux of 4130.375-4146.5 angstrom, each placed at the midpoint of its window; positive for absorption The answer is 0.84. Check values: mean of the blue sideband 4.48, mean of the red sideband 4.72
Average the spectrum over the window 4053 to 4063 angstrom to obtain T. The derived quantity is 4.59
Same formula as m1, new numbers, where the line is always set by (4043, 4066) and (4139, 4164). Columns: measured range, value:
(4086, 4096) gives -0.42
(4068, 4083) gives 0.08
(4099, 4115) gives 0.69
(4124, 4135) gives 0.18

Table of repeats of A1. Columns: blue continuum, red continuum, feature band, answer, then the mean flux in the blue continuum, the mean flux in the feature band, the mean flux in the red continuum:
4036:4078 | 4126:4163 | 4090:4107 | 0.4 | 4.49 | 4.43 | 4.61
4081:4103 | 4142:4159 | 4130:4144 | -0.3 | 4.64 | 4.65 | 4.54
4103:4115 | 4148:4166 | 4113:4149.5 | -2.4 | 4.18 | 4.58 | 4.43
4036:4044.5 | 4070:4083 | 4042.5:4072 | 0.6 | 4.69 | 4.47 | 4.43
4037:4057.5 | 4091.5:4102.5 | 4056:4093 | 0.7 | 4.59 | 4.49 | 4.57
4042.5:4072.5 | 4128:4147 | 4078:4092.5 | -0.4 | 4.46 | 4.66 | 4.7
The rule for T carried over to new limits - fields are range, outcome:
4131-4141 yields 4.76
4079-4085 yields 4.64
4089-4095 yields 4.63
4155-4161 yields 4.73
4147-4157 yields 4.53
